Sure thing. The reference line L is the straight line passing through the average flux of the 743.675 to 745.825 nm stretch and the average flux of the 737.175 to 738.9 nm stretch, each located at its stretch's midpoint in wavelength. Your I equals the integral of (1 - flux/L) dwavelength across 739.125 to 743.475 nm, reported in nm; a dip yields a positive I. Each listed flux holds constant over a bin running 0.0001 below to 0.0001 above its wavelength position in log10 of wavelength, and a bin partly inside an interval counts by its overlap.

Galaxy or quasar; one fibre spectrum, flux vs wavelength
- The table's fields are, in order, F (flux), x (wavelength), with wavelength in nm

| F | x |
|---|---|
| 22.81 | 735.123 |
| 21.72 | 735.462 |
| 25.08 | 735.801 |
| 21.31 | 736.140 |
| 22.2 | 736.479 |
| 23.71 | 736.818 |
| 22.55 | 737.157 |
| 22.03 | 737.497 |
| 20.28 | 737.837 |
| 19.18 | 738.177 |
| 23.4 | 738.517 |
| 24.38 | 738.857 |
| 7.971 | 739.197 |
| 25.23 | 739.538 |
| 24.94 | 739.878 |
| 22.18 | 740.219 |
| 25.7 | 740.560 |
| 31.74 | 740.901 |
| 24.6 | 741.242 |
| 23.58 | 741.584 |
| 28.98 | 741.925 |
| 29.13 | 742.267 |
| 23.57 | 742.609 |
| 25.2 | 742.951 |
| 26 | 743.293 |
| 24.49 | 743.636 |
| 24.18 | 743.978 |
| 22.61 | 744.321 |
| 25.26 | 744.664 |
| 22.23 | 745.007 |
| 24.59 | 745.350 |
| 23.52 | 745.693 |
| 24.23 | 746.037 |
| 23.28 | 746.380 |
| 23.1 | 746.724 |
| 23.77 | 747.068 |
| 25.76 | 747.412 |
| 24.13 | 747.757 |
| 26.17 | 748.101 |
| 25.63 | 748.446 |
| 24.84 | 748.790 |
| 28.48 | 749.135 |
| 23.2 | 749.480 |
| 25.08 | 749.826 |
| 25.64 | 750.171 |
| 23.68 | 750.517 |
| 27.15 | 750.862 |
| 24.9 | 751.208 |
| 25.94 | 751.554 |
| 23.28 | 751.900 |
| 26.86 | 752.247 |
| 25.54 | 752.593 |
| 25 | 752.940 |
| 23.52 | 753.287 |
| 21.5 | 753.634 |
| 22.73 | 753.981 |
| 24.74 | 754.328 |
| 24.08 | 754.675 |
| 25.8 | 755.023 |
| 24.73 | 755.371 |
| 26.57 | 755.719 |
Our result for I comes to -0.41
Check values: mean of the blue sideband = 21.7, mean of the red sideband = 23.8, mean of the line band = 24.9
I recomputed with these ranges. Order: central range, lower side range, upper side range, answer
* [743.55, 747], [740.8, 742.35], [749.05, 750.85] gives 0.35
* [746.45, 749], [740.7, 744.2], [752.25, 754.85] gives 0.04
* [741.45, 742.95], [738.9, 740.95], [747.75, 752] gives -0.20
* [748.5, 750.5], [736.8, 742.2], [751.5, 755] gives -0.11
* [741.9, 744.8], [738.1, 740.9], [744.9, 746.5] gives -0.27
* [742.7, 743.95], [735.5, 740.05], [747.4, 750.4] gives -0.08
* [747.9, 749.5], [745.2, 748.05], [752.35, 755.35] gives -0.11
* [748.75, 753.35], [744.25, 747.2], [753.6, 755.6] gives -0.25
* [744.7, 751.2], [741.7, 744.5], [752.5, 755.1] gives 0.02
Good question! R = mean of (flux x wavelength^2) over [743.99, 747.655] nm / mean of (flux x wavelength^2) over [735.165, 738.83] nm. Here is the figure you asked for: 1.1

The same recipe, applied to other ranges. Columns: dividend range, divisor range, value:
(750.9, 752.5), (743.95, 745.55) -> 1.09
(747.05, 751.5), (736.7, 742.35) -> 1.11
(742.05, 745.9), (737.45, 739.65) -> 1.24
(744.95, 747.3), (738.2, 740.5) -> 1.12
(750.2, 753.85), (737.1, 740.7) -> 1.19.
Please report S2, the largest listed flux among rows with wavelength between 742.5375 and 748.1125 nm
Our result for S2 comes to 26.17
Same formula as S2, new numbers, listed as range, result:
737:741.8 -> 31.74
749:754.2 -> 28.48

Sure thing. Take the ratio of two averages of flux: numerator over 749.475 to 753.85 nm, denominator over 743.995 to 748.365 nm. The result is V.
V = 1.03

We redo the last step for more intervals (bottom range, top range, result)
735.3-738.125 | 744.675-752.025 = 1.11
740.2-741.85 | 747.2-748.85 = 0.97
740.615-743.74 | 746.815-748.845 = 0.95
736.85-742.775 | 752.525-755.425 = 1.03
